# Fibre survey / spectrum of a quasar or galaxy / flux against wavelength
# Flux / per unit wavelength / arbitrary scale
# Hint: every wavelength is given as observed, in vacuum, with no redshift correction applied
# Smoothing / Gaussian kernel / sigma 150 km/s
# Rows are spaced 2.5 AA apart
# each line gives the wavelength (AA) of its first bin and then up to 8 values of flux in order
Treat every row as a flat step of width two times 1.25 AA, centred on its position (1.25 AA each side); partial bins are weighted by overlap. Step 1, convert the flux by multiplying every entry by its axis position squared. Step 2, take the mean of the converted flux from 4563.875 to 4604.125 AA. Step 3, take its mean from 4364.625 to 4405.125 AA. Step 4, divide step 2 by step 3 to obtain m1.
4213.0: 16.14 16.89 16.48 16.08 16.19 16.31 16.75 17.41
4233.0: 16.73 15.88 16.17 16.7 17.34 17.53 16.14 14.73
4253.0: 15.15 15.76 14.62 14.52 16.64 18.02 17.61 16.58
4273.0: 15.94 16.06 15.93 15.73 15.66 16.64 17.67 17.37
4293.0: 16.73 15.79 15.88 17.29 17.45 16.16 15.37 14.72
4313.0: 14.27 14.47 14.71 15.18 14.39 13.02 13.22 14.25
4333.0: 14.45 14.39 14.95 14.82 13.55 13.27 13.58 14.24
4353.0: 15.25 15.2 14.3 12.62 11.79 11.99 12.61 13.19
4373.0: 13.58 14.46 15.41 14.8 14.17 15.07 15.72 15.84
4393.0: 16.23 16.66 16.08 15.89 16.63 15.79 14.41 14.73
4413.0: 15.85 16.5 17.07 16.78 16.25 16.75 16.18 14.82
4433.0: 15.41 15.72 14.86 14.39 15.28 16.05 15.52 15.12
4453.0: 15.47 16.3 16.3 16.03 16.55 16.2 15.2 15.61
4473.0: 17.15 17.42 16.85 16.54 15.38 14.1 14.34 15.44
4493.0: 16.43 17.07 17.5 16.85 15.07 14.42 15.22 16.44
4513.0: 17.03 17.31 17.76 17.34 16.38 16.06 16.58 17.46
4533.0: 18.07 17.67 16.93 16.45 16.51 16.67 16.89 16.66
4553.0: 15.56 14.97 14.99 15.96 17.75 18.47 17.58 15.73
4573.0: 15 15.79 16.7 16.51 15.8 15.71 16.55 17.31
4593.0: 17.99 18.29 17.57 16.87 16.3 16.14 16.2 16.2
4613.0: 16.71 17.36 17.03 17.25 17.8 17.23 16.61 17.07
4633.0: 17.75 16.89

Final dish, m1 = 1.23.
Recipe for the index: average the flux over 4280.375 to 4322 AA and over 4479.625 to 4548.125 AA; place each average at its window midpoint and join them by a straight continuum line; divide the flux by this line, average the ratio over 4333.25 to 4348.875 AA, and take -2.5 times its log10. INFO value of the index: 0.14 mag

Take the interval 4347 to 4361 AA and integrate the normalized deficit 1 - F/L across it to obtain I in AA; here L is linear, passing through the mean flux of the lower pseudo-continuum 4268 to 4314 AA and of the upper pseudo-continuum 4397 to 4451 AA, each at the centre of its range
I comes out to 1.5 AA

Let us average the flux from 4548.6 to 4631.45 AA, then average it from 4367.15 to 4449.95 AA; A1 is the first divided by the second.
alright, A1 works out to 1.1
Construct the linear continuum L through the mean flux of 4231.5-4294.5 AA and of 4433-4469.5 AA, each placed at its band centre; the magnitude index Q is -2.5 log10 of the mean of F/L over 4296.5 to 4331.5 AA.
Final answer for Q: 0.076 mag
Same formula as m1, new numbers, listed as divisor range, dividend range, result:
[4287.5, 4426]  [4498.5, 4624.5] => 1.21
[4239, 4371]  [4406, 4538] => 1.14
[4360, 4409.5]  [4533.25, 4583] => 1.21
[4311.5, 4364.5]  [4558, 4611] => 1.32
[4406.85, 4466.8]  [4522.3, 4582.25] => 1.10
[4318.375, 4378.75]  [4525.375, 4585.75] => 1.30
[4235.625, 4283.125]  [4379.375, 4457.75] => 1.05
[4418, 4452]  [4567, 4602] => 1.14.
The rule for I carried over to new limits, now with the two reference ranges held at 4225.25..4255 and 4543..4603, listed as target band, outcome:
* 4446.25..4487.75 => 1.4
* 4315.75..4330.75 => 2.1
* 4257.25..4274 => 0.1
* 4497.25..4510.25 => 0.6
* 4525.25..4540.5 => -0.5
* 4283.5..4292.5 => -0.3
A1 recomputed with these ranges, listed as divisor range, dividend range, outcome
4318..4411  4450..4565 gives 1.13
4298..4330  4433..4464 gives 1.04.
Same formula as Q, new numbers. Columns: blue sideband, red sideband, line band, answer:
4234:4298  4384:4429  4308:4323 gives 0.10 mag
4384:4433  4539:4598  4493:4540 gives -0.02 mag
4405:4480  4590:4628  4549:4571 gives 0.02 mag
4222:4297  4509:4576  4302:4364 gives 0.14 mag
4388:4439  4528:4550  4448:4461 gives 0.03 mag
